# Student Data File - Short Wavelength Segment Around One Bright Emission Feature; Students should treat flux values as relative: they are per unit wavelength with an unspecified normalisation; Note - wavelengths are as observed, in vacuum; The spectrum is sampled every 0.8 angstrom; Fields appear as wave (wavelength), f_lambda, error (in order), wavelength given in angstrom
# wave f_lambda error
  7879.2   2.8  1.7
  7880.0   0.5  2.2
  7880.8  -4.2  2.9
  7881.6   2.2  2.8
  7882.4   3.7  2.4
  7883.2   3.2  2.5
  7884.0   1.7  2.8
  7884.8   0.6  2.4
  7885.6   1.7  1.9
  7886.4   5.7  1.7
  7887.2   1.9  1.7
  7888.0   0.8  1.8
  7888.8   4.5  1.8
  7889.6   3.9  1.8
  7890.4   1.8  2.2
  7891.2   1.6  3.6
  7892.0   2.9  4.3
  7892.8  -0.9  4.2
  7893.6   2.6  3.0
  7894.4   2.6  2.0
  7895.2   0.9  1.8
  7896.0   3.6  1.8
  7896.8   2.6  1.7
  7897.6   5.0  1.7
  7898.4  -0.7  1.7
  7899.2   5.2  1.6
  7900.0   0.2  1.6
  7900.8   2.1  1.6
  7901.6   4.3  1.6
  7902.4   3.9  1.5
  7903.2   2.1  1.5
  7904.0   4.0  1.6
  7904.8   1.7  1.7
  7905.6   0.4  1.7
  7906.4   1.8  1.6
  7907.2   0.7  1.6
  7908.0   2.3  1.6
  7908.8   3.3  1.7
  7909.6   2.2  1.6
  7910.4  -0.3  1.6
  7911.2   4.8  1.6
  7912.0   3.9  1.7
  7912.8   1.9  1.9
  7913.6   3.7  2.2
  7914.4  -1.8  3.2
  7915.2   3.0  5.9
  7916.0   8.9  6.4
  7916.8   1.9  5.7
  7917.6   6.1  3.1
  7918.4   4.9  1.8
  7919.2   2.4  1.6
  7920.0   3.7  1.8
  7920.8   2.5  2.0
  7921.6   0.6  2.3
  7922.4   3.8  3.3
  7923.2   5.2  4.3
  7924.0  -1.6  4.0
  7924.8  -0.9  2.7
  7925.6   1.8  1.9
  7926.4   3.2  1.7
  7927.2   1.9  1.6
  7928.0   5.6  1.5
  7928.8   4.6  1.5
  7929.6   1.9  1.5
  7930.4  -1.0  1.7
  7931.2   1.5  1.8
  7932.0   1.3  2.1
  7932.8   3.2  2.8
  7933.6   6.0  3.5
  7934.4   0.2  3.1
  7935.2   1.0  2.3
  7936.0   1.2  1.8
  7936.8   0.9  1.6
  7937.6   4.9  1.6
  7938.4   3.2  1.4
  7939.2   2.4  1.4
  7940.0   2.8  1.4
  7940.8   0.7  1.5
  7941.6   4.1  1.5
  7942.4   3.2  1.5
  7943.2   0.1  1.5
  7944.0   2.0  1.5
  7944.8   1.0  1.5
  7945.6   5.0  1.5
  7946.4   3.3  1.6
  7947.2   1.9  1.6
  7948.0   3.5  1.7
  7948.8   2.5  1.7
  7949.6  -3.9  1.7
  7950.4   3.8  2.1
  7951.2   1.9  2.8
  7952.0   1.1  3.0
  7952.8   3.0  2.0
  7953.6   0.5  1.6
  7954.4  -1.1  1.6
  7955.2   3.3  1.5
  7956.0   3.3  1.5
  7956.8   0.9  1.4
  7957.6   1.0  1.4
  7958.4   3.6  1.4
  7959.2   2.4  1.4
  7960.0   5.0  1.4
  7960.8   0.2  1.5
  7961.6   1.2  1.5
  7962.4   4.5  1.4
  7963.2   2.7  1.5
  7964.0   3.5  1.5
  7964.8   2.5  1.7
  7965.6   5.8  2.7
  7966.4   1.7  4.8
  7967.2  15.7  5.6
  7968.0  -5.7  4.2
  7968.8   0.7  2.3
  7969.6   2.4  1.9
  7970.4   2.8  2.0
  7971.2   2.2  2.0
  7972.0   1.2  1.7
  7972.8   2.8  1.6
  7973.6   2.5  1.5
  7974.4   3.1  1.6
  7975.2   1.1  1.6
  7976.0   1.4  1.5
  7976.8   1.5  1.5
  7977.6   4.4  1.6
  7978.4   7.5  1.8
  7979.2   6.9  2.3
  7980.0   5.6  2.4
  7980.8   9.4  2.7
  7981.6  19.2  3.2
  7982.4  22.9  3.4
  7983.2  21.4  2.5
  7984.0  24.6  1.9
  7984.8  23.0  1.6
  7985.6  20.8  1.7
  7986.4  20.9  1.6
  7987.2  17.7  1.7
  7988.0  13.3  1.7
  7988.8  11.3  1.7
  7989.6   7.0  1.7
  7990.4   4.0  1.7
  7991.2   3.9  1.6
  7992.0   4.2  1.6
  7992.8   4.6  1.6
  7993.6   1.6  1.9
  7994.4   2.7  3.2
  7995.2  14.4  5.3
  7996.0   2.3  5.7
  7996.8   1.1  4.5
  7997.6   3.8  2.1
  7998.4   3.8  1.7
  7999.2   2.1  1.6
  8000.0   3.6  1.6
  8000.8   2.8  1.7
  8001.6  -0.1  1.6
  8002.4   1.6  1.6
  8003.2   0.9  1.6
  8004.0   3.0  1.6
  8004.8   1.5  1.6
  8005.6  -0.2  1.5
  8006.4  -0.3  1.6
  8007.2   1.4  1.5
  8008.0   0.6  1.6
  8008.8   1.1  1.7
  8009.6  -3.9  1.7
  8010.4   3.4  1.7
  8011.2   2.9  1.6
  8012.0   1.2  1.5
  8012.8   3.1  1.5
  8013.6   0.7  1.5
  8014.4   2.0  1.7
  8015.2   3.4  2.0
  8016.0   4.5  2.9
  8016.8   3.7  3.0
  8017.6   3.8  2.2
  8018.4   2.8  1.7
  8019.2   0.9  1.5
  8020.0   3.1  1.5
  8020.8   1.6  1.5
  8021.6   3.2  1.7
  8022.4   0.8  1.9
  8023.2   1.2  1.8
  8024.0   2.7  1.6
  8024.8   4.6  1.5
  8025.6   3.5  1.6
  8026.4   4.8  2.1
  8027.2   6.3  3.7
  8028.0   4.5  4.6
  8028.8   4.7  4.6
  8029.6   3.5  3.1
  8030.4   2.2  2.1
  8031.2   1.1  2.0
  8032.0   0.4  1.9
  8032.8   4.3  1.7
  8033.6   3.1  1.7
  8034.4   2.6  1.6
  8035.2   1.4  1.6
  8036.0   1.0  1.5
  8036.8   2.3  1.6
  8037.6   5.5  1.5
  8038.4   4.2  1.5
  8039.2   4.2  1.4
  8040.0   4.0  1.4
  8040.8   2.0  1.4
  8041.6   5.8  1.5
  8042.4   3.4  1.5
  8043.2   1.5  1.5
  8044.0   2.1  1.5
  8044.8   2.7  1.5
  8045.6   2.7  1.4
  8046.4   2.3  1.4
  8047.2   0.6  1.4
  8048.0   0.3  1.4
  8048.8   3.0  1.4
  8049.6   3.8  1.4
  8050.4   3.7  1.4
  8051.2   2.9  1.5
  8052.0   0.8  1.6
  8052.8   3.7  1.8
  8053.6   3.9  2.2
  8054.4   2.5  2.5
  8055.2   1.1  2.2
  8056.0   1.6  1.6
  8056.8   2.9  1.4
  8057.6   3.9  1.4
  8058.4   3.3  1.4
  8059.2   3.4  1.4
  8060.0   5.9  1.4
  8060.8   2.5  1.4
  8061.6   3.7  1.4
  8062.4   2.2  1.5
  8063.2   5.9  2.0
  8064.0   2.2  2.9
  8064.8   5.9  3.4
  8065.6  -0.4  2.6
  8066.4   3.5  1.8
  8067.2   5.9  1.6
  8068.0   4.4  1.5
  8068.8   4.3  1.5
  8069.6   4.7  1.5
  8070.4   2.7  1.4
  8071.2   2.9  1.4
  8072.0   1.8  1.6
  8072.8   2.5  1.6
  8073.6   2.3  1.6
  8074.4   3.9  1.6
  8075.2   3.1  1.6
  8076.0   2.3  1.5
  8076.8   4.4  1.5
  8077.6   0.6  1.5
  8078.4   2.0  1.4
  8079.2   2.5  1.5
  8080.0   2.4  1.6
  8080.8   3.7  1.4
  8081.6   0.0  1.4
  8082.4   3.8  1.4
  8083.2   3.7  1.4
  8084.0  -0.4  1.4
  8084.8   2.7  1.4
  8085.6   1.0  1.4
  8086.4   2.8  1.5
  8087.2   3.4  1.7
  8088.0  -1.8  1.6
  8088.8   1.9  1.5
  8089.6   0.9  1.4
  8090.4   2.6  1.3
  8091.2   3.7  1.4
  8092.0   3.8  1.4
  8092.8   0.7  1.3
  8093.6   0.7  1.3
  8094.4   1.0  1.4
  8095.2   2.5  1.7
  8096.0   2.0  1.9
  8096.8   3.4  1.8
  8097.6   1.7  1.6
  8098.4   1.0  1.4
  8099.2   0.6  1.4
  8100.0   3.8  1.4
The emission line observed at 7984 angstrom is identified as Hgamma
